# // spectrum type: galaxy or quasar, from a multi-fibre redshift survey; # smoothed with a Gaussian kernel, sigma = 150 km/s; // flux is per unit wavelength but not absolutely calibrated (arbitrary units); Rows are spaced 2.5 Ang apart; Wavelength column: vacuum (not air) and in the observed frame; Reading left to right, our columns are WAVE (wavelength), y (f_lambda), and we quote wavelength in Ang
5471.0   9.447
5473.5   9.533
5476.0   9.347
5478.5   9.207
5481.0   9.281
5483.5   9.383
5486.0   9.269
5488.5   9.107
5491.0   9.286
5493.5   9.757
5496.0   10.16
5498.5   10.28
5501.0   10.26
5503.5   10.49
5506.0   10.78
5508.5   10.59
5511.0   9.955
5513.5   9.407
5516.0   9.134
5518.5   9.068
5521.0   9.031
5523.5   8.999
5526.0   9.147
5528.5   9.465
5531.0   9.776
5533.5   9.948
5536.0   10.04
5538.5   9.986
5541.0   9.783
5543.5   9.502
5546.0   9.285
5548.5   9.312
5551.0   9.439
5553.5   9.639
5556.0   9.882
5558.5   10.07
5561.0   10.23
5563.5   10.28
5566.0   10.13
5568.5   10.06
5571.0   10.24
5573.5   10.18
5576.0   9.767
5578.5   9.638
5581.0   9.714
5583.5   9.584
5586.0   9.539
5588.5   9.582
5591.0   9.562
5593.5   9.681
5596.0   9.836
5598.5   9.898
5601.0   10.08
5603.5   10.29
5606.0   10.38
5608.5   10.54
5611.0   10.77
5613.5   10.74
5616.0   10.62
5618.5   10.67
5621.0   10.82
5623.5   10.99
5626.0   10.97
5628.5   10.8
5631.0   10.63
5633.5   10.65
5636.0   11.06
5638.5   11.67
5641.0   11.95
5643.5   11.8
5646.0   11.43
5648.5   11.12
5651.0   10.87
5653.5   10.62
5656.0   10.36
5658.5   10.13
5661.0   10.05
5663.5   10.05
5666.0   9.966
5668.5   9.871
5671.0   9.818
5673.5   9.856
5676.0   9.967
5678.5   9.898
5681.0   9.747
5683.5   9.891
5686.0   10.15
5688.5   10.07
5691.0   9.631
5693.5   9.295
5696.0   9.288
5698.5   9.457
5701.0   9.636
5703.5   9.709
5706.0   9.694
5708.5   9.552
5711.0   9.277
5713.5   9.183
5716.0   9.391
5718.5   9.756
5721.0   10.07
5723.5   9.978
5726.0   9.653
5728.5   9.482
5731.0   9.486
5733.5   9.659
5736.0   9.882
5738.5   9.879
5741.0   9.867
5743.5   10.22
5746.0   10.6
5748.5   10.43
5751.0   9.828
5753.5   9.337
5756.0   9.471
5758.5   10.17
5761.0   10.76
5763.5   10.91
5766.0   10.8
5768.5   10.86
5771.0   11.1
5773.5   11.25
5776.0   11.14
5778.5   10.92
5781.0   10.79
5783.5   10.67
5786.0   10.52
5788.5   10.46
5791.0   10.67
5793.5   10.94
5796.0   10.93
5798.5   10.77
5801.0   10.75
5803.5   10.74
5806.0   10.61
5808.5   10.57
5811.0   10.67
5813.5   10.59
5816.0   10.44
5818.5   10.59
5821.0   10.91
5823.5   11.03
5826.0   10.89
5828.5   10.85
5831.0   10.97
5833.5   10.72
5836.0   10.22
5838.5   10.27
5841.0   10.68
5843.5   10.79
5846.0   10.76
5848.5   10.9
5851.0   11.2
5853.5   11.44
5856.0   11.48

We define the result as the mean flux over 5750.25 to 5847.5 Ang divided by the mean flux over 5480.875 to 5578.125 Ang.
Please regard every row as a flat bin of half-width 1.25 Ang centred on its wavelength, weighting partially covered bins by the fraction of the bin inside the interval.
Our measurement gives 1.09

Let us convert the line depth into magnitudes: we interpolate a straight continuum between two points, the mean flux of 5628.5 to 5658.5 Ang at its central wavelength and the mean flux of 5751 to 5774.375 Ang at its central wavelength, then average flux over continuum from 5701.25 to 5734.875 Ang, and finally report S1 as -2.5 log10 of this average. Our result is 0.12 mag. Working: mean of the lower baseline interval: 11.1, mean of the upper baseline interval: 10.5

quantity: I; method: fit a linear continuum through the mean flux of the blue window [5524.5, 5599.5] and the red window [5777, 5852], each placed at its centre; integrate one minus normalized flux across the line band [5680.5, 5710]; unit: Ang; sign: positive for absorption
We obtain 1.7 Ang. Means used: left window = 9.77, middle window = 9.67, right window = 10.7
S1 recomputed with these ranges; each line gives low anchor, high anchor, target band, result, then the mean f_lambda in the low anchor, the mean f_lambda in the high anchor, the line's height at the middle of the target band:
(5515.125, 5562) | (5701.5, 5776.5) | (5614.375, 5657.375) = -0.126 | 9.56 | 10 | 9.79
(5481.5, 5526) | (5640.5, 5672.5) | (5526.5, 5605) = 0.025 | 9.68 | 10.6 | 10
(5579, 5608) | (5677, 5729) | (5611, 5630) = -0.105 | 9.84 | 9.66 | 9.8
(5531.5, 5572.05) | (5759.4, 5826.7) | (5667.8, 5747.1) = 0.076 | 9.86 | 10.8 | 10.5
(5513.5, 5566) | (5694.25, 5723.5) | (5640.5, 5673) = -0.107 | 9.61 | 9.56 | 9.58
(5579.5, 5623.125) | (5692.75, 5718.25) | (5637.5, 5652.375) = -0.163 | 10.1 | 9.46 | 9.86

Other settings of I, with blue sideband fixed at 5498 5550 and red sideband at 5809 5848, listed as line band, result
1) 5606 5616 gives -0.6 Ang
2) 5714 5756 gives 2.3 Ang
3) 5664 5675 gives 0.3 Ang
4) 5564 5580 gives -0.2 Ang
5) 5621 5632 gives -0.9 Ang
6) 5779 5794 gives -0.2 Ang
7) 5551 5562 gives -0.1 Ang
